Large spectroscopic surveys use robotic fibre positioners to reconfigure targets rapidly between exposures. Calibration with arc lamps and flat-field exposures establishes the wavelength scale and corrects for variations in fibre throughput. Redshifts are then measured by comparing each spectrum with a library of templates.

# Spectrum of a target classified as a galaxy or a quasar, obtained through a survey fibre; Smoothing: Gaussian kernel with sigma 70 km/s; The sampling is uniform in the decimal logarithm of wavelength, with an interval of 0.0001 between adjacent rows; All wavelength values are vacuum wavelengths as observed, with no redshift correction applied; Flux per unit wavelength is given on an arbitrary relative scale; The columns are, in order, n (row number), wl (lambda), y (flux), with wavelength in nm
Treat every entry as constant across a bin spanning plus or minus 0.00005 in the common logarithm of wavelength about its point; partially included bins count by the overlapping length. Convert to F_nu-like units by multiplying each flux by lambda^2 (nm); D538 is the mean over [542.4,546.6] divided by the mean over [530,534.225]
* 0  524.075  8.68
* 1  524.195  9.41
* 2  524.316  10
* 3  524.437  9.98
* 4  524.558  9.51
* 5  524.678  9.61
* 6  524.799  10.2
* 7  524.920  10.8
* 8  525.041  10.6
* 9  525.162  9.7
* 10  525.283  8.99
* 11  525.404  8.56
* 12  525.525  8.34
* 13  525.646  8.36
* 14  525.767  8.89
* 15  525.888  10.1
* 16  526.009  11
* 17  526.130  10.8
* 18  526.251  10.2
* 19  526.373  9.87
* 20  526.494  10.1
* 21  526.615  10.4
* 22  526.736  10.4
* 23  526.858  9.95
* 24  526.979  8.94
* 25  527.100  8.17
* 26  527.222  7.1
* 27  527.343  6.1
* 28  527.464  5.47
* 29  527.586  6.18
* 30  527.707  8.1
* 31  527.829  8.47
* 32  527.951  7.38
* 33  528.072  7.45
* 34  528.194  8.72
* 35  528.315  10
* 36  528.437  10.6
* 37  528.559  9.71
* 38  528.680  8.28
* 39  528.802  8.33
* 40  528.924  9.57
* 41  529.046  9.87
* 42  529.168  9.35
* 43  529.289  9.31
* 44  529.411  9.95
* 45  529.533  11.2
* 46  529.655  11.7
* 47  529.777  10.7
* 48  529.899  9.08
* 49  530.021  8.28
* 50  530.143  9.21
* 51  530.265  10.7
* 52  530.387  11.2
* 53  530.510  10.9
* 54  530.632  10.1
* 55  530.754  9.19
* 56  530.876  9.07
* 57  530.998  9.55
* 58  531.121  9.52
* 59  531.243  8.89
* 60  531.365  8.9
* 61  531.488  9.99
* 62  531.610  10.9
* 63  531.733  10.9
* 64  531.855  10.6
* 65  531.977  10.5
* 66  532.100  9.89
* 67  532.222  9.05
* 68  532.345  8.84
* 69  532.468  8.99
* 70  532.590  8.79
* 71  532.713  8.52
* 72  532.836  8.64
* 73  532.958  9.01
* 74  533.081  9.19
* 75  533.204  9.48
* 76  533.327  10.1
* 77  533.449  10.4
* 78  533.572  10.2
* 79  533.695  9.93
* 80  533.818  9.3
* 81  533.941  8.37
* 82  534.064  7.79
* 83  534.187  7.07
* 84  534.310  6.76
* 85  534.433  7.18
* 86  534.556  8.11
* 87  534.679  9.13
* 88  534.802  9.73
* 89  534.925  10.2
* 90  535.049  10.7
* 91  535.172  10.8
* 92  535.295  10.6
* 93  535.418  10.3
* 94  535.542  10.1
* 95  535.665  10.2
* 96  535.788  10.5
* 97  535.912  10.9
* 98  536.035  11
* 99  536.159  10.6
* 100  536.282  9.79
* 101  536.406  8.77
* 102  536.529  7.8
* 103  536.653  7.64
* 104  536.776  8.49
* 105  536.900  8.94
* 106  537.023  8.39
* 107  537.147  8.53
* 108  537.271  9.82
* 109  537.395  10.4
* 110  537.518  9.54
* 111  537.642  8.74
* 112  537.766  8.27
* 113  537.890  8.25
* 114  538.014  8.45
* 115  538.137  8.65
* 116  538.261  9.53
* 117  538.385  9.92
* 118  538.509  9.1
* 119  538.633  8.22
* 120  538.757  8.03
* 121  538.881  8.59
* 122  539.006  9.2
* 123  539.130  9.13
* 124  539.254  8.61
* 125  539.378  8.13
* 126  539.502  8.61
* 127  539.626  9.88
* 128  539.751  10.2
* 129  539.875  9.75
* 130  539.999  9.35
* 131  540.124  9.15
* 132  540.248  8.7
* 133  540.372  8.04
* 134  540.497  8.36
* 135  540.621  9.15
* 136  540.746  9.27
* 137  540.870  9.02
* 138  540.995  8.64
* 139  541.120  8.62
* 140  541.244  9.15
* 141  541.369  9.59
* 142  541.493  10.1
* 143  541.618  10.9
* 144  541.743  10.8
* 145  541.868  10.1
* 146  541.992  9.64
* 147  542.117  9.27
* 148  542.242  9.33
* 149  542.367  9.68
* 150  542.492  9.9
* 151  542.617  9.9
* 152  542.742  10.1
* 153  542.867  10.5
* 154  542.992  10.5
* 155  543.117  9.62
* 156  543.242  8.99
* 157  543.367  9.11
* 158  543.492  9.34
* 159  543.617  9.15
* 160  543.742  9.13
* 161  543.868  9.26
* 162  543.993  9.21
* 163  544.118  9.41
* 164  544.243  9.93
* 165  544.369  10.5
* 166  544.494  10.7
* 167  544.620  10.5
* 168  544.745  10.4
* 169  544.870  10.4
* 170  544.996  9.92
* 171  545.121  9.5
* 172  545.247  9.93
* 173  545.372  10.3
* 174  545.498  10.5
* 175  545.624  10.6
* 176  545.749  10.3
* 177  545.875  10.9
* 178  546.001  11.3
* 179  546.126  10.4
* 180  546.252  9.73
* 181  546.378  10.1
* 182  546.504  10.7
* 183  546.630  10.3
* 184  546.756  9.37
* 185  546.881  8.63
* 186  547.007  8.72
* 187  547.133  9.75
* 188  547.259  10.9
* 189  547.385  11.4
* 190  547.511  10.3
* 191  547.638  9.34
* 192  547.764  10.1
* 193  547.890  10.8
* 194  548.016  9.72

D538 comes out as 1.10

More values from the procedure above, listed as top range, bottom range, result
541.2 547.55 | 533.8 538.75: 1.12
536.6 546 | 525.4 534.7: 1.07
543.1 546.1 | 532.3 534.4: 1.17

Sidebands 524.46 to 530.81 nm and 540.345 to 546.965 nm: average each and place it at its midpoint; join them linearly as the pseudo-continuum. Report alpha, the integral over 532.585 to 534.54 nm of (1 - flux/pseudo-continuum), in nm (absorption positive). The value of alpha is 0.150 nm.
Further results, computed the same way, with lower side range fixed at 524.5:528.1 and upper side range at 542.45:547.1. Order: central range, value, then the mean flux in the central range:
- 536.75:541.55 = 0.331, 8.99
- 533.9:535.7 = 0.059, 9.13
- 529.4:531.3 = -0.154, 9.95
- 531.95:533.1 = 0.027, 9.1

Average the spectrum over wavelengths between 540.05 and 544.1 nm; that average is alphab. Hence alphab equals 9.44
